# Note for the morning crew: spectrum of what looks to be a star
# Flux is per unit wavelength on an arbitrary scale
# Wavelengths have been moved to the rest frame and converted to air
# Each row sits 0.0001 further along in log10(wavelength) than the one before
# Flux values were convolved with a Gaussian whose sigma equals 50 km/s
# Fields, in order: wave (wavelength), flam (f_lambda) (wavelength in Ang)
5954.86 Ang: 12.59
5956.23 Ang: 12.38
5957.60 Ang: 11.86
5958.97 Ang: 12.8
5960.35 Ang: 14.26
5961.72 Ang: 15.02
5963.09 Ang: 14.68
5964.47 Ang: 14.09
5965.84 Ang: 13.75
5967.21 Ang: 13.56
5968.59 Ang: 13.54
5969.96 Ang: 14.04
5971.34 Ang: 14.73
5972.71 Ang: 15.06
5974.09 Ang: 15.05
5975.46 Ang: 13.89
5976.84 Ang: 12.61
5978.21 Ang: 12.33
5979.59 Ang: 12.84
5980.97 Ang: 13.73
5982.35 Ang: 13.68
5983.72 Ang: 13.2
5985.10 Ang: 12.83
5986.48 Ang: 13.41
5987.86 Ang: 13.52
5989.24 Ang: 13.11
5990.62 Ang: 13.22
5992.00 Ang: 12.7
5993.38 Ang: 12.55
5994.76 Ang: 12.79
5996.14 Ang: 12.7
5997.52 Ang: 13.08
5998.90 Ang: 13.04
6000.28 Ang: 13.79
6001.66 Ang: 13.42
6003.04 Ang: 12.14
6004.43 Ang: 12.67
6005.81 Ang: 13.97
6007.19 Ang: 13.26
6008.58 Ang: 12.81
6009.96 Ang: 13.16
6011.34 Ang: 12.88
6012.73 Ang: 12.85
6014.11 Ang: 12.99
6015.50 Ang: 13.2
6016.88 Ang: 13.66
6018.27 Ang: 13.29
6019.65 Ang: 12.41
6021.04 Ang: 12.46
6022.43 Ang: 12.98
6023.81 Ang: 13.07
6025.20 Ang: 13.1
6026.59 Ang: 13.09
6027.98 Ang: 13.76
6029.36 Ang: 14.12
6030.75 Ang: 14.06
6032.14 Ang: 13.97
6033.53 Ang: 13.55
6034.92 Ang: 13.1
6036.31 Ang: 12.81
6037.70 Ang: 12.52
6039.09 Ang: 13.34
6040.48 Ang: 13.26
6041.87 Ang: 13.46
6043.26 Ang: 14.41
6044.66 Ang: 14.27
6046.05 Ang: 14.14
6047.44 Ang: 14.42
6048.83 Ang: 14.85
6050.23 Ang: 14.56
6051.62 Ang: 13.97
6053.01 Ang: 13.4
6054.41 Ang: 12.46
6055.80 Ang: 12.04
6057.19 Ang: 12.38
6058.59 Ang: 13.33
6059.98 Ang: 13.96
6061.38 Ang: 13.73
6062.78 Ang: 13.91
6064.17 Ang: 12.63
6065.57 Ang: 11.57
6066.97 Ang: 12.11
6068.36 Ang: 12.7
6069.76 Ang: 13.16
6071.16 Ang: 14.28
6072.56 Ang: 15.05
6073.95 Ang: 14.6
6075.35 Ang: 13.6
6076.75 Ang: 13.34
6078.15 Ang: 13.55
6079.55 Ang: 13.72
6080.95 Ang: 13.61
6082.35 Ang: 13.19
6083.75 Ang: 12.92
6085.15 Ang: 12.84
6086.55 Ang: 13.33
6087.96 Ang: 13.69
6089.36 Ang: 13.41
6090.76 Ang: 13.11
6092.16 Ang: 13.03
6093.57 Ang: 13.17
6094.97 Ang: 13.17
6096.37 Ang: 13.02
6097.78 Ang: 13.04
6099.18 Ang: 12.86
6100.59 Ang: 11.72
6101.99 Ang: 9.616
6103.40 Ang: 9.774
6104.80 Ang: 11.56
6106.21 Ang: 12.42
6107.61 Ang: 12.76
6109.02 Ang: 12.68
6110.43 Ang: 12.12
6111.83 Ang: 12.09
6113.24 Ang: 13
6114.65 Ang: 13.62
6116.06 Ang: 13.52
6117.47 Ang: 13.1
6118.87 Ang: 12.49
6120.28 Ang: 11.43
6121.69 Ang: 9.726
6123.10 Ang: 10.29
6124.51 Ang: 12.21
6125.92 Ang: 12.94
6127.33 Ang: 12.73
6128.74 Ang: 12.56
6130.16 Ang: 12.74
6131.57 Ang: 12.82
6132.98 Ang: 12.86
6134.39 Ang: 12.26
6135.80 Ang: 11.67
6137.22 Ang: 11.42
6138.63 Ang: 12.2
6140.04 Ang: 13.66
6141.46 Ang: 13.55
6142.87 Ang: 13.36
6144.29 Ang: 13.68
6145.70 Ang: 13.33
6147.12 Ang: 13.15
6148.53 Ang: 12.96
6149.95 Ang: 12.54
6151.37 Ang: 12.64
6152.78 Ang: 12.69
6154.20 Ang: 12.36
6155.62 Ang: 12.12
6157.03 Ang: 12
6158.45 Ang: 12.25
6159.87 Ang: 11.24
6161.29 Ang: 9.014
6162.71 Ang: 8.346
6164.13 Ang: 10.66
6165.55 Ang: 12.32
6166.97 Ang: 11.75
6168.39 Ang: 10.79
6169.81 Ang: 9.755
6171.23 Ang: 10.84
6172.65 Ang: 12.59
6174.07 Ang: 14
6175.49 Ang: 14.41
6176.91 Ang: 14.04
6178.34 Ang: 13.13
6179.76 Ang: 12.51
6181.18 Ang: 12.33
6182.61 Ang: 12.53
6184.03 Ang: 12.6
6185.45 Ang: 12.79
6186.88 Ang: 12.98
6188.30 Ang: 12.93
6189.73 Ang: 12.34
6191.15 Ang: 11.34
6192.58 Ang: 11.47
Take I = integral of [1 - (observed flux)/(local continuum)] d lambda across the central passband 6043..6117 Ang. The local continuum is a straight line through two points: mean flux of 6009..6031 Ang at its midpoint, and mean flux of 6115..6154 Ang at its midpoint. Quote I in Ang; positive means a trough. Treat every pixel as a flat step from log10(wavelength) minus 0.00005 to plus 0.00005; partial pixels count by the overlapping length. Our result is -1.5 Ang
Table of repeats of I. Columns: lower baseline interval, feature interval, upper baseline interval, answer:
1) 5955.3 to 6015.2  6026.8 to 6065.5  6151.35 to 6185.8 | -1.9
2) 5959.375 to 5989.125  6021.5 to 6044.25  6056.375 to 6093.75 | 0.2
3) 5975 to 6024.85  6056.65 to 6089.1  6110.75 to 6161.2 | -1.6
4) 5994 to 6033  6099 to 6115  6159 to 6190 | 0.7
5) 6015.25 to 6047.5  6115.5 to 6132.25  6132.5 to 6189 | 0.6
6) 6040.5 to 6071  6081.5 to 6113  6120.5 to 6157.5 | 1.0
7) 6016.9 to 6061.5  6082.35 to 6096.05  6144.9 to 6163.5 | -0.4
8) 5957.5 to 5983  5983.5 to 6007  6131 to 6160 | 1.0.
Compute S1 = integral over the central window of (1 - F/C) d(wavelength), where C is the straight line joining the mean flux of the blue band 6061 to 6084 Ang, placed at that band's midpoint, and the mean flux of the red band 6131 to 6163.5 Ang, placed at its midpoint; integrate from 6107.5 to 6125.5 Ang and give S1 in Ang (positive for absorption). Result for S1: 0.7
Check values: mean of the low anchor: 13.4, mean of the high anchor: 12.3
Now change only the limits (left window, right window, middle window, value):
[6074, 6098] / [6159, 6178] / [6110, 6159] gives -1.0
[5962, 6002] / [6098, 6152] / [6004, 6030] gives 0.1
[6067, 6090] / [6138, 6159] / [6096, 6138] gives 3.1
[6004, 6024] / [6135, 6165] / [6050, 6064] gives -0.6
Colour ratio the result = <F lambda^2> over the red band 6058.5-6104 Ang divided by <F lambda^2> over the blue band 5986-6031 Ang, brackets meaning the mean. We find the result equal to 1.0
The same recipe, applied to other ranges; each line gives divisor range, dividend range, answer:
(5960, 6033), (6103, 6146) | 0.97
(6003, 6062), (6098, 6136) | 0.94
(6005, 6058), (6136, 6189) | 0.96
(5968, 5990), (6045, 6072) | 1.01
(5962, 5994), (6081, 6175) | 0.95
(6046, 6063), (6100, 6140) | 0.91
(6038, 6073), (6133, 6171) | 0.92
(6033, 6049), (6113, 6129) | 0.92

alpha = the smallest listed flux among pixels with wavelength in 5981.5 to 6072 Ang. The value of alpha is 11.57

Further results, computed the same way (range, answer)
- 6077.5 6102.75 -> 9.616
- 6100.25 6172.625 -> 8.346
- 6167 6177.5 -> 9.755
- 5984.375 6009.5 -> 12.14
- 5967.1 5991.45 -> 12.33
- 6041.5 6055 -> 12.46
